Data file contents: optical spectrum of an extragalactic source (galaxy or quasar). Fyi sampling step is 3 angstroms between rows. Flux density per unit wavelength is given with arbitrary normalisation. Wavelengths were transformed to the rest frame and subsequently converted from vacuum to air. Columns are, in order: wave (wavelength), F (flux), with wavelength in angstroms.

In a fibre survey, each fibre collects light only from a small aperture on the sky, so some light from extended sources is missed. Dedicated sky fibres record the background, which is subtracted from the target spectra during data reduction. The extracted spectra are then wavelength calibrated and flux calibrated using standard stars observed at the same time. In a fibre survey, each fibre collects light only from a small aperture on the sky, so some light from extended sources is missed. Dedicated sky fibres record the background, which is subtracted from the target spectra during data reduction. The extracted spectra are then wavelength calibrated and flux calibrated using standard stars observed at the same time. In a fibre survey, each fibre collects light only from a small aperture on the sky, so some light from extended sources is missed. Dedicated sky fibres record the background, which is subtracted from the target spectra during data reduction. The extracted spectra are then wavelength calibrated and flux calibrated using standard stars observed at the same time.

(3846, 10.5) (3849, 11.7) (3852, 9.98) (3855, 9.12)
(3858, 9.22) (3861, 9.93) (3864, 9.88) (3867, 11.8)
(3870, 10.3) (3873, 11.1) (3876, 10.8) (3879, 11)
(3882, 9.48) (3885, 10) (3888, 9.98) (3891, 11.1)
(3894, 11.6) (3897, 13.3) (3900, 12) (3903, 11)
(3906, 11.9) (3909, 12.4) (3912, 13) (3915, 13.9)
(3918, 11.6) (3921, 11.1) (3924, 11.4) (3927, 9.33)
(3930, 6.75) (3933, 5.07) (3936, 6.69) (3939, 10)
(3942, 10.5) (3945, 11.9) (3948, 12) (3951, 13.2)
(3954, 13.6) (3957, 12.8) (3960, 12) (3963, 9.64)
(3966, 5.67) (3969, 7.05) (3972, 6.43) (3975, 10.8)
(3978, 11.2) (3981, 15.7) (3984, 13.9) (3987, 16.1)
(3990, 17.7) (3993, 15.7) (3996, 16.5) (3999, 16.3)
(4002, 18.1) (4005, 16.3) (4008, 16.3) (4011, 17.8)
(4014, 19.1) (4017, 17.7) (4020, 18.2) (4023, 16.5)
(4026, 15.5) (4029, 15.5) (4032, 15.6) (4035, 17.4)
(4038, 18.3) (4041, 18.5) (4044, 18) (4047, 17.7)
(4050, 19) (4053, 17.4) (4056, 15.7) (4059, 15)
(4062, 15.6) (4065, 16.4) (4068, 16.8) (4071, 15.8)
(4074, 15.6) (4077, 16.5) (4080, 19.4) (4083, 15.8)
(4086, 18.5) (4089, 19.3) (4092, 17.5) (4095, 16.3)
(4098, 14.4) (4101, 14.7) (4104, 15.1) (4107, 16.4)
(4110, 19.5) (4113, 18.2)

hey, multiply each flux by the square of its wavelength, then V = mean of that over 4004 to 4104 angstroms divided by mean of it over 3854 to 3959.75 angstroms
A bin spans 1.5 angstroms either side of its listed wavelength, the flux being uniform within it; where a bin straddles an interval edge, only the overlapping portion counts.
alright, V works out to 1.68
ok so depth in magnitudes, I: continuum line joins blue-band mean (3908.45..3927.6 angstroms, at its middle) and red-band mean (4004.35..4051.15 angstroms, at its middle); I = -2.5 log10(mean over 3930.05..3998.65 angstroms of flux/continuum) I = 0.24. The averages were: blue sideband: 11.9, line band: 11.5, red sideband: 17.3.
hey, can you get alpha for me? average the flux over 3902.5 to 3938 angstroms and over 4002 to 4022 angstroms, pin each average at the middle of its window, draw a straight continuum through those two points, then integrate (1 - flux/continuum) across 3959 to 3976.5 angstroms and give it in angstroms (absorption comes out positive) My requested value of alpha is 6.9 angstroms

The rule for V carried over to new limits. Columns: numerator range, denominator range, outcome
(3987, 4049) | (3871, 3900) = 1.67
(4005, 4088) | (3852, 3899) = 1.75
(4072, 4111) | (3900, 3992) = 1.61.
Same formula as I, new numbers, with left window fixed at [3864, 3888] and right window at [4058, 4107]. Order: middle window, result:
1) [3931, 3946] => 0.387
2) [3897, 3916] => -0.089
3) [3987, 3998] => -0.192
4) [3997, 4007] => -0.190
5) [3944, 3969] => 0.157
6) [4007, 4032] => -0.163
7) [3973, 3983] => 0.096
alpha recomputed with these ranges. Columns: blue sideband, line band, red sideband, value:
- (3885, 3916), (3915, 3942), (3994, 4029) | 7.76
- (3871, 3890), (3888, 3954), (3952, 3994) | 0.59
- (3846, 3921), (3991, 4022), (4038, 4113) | -4.95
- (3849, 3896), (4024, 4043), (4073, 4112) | -2.09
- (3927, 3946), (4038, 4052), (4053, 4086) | -3.12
